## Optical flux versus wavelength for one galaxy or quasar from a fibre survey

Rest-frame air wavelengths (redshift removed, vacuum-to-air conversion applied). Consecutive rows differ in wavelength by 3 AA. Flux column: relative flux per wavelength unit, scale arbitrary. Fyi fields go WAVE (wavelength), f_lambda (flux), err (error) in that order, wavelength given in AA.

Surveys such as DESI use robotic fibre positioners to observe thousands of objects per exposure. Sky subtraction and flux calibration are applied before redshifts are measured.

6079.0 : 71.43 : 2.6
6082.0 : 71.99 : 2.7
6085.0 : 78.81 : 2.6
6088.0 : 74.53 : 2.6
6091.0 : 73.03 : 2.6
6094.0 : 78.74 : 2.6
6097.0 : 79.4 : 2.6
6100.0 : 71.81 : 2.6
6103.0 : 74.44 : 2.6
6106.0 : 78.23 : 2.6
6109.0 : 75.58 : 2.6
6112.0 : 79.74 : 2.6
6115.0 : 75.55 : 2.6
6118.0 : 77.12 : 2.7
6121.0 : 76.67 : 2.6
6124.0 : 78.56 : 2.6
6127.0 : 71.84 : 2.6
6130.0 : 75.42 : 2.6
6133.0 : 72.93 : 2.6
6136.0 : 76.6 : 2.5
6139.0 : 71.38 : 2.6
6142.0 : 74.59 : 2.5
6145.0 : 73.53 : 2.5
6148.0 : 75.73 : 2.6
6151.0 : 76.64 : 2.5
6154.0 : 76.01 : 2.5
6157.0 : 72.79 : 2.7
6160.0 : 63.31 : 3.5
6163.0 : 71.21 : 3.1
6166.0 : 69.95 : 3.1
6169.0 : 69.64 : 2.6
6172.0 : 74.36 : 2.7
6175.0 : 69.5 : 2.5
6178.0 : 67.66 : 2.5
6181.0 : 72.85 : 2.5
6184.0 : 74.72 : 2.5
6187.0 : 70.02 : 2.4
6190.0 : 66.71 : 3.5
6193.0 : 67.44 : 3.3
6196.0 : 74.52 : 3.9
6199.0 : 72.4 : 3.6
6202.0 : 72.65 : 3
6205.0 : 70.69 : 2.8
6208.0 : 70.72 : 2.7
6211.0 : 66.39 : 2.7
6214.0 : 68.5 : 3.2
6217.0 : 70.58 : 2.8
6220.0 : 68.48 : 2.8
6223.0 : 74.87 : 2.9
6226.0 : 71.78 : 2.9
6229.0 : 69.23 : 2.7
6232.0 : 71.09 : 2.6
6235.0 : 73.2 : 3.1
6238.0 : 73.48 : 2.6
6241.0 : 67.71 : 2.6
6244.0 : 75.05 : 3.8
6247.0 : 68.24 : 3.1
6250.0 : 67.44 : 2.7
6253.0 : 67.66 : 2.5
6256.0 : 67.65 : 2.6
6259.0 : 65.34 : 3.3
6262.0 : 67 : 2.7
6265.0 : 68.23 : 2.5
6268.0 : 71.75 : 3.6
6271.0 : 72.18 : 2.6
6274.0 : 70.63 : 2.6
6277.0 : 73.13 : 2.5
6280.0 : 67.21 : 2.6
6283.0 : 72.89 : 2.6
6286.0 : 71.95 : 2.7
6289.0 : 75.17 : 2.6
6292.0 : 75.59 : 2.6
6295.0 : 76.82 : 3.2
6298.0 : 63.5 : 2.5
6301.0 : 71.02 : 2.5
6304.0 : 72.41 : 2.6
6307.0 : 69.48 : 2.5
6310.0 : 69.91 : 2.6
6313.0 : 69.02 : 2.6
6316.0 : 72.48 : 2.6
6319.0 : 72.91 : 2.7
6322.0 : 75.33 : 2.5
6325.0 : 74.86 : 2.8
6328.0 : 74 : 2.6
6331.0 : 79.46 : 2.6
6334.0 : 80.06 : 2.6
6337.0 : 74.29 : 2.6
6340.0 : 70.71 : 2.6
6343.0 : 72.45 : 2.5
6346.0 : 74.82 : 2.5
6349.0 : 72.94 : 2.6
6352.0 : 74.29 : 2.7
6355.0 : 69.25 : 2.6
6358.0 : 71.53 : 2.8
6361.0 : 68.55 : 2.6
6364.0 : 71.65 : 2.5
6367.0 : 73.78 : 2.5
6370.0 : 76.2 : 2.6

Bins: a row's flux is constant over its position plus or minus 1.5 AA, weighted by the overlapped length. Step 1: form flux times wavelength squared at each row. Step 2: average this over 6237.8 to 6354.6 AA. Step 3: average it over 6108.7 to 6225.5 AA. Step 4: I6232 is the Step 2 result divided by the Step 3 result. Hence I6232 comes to 1.0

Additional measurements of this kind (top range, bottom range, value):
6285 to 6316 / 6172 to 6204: 1.04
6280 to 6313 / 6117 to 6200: 1.03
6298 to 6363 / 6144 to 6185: 1.06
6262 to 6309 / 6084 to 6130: 0.99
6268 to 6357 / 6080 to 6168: 1.03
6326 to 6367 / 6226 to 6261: 1.09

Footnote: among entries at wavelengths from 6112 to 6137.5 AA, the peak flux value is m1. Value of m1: 79.74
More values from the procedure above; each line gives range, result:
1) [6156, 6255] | 75.05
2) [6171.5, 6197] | 74.72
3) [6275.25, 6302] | 76.82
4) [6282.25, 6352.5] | 80.06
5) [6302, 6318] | 72.48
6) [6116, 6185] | 78.56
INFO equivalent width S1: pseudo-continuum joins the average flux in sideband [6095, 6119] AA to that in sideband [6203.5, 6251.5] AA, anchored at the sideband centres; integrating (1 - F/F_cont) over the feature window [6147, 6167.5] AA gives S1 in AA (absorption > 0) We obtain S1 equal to 0.5 AA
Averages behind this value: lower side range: 76.5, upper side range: 70.5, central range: 72.1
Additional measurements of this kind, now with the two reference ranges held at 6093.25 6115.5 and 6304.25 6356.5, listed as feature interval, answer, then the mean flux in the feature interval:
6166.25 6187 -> 1.2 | 71.3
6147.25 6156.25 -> 0.0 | 75.9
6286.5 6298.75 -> 0.1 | 73.3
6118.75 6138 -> 0.3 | 75.3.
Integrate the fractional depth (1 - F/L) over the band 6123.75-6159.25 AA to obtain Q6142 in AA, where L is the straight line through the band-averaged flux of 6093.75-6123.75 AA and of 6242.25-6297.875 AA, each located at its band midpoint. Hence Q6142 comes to 0.6 AA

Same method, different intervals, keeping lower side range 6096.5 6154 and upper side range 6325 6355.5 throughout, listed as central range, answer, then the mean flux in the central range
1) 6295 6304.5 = 0.6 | 69.9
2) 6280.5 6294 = 0.2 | 73.5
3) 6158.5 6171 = 1.1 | 68.8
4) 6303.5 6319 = 0.8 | 70.8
